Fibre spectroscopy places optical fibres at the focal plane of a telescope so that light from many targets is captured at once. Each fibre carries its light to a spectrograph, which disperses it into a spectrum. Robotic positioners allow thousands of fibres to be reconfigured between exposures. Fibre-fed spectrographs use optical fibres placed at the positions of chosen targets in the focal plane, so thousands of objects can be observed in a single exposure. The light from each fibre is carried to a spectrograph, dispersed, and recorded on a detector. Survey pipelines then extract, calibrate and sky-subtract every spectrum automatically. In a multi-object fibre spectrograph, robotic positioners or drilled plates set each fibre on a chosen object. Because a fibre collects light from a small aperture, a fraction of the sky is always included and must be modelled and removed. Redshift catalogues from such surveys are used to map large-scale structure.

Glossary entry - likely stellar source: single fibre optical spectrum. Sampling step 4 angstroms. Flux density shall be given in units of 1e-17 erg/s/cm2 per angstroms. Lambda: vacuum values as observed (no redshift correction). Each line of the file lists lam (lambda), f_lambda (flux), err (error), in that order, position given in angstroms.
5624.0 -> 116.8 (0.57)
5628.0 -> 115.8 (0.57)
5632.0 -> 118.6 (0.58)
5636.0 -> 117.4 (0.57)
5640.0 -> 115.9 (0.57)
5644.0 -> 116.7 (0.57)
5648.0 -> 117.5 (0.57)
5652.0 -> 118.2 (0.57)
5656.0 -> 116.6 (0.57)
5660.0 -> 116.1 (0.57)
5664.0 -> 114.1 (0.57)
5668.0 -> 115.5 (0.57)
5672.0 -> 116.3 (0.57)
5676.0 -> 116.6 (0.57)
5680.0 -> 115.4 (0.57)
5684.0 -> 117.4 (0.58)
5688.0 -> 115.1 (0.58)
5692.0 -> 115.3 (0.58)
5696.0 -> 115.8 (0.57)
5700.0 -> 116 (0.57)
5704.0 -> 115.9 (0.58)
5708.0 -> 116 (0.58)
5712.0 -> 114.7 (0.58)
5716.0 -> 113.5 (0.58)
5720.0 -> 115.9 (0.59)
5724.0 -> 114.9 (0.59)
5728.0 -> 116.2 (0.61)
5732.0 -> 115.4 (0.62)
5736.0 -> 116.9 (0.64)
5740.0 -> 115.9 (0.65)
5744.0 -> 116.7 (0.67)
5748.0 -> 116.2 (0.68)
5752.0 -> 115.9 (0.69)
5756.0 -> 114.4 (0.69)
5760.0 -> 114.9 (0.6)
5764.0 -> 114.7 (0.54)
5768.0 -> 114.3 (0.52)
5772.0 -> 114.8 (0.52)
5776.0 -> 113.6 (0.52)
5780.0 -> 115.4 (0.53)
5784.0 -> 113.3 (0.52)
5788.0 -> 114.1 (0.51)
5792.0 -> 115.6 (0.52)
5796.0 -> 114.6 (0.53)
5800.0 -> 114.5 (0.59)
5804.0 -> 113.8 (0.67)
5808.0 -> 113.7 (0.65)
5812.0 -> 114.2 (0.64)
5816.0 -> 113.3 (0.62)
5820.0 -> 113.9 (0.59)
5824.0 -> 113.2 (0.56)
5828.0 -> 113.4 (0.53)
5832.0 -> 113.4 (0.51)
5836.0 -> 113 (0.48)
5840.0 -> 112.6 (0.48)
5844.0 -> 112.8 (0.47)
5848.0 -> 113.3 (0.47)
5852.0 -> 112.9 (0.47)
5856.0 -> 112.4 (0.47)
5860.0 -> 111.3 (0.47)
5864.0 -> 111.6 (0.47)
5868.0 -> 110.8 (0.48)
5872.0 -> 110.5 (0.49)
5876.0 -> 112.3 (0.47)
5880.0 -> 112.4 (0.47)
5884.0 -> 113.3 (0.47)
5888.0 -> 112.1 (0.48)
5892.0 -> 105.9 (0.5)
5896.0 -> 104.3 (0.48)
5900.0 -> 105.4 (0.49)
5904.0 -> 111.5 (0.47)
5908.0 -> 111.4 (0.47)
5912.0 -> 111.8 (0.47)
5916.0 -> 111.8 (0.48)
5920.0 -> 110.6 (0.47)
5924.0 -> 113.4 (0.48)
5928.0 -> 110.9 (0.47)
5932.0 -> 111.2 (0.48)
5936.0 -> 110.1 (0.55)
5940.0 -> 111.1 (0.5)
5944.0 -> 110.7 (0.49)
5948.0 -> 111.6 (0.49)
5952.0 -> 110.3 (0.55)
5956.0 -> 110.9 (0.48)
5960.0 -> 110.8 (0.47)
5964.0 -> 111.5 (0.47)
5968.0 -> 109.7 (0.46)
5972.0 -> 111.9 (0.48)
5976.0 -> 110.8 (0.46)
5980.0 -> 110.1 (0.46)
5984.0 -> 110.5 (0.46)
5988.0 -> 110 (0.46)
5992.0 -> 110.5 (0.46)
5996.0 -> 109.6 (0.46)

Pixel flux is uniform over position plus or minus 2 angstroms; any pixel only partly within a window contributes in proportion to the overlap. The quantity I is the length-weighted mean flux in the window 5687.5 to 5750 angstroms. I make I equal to 116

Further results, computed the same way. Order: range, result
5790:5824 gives 114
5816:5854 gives 113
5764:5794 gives 114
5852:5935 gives 111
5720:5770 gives 116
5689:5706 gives 116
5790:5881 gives 113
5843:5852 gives 113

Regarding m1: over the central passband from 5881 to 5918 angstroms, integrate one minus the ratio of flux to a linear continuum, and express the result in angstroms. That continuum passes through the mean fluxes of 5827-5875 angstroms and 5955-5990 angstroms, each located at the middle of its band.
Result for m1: 0.62 angstroms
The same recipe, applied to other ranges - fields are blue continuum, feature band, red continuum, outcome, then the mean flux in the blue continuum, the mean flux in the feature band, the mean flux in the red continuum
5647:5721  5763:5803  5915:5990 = -0.1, 116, 114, 111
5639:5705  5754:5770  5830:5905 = -0.1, 116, 115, 111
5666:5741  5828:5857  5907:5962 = 0.0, 116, 113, 111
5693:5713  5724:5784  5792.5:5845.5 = -0.3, 116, 115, 114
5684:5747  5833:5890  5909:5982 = 0.3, 116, 112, 111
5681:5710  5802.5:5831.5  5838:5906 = -0.3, 116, 114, 111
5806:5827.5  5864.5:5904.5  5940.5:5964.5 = 0.9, 114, 110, 111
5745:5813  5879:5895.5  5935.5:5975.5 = 0.3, 115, 110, 111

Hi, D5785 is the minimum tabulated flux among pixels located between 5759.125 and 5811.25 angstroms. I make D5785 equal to 113.3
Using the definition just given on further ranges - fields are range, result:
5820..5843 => 112.6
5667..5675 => 115.5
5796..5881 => 110.5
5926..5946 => 110.1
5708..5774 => 113.5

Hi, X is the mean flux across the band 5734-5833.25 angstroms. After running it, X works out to 115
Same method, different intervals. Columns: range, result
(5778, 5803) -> 115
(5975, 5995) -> 110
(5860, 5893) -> 111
